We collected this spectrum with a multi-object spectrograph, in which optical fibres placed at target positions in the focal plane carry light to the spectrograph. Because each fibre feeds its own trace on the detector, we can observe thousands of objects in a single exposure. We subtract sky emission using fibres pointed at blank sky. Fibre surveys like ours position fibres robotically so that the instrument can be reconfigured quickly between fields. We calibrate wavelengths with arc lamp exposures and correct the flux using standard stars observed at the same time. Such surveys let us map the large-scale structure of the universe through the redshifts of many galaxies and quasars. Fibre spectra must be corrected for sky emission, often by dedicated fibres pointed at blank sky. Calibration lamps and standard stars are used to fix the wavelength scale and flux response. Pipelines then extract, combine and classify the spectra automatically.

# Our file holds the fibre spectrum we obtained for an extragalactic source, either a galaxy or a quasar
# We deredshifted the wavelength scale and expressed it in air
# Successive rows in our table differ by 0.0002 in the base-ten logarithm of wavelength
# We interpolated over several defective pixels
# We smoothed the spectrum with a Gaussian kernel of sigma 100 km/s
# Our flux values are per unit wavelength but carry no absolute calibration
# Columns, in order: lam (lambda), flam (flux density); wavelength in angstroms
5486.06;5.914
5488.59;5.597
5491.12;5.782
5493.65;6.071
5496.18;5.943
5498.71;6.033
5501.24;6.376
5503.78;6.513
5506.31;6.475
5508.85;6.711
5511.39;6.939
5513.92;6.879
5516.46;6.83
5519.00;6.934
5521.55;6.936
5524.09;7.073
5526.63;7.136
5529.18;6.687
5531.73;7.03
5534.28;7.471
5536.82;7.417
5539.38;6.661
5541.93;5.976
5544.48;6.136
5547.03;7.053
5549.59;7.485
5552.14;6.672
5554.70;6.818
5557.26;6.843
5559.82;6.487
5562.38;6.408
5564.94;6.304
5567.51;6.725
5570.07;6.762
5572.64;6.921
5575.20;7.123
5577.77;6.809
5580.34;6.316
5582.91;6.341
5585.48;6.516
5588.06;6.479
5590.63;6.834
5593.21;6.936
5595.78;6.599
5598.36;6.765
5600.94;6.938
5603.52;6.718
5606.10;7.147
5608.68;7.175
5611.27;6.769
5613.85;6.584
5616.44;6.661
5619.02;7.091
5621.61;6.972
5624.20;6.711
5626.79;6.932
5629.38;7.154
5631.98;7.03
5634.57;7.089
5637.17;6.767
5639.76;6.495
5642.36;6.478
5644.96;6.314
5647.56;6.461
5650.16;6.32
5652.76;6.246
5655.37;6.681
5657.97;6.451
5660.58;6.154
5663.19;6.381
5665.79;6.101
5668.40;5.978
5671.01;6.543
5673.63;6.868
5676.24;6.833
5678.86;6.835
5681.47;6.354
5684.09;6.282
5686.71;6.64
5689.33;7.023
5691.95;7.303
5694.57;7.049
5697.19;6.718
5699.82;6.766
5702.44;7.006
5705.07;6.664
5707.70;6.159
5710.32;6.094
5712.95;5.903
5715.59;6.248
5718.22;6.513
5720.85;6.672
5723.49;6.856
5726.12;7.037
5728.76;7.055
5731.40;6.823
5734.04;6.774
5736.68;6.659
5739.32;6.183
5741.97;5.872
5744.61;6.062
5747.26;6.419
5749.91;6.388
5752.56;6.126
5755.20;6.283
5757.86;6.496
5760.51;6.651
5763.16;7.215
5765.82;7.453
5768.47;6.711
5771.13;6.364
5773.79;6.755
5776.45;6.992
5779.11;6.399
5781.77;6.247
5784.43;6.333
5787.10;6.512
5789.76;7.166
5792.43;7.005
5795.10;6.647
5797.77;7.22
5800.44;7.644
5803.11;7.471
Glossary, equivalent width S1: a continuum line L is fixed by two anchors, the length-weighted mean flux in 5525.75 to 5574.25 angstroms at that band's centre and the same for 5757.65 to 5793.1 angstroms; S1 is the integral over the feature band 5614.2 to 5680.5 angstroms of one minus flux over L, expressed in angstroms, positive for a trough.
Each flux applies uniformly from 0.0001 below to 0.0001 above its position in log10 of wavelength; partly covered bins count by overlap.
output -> 1.4 angstroms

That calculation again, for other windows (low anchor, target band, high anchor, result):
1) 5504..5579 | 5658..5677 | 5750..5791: 0.9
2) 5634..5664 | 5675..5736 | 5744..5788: -1.5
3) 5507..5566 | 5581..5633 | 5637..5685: -1.6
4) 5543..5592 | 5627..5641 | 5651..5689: -0.8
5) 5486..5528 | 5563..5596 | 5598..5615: 0.5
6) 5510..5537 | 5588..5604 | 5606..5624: 0.3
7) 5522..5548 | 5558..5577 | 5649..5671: 0.1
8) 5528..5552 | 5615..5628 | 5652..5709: -0.3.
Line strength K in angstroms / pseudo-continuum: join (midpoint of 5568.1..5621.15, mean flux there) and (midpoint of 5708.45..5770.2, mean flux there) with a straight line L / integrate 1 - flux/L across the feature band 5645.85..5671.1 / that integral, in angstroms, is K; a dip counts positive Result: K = 1.3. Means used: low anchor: 6.78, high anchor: 6.54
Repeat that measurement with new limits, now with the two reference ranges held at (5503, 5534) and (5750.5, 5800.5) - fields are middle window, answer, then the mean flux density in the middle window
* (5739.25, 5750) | 0.9 angstroms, 6.16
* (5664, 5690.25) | 0.9 angstroms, 6.54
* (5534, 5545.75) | 0.3 angstroms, 6.67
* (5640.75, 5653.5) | 0.8 angstroms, 6.37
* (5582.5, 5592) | 0.4 angstroms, 6.56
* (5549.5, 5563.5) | 0.2 angstroms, 6.73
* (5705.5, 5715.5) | 0.9 angstroms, 6.13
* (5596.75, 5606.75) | -0.1 angstroms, 6.86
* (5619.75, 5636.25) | -0.4 angstroms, 6.98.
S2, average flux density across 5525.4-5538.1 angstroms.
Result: 7.15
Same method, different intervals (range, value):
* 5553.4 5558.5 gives 6.82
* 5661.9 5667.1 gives 6.25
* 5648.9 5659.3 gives 6.42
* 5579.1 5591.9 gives 6.5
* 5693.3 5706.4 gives 6.84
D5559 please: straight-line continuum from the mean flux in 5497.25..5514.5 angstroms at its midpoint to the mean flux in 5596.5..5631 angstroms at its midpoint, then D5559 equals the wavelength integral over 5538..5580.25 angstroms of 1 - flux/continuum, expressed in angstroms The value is 0.2 angstroms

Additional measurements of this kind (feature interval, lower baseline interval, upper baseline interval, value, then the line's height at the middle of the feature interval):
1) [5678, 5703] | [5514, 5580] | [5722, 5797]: -0.4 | 6.69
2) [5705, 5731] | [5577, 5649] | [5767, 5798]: 0.7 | 6.71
